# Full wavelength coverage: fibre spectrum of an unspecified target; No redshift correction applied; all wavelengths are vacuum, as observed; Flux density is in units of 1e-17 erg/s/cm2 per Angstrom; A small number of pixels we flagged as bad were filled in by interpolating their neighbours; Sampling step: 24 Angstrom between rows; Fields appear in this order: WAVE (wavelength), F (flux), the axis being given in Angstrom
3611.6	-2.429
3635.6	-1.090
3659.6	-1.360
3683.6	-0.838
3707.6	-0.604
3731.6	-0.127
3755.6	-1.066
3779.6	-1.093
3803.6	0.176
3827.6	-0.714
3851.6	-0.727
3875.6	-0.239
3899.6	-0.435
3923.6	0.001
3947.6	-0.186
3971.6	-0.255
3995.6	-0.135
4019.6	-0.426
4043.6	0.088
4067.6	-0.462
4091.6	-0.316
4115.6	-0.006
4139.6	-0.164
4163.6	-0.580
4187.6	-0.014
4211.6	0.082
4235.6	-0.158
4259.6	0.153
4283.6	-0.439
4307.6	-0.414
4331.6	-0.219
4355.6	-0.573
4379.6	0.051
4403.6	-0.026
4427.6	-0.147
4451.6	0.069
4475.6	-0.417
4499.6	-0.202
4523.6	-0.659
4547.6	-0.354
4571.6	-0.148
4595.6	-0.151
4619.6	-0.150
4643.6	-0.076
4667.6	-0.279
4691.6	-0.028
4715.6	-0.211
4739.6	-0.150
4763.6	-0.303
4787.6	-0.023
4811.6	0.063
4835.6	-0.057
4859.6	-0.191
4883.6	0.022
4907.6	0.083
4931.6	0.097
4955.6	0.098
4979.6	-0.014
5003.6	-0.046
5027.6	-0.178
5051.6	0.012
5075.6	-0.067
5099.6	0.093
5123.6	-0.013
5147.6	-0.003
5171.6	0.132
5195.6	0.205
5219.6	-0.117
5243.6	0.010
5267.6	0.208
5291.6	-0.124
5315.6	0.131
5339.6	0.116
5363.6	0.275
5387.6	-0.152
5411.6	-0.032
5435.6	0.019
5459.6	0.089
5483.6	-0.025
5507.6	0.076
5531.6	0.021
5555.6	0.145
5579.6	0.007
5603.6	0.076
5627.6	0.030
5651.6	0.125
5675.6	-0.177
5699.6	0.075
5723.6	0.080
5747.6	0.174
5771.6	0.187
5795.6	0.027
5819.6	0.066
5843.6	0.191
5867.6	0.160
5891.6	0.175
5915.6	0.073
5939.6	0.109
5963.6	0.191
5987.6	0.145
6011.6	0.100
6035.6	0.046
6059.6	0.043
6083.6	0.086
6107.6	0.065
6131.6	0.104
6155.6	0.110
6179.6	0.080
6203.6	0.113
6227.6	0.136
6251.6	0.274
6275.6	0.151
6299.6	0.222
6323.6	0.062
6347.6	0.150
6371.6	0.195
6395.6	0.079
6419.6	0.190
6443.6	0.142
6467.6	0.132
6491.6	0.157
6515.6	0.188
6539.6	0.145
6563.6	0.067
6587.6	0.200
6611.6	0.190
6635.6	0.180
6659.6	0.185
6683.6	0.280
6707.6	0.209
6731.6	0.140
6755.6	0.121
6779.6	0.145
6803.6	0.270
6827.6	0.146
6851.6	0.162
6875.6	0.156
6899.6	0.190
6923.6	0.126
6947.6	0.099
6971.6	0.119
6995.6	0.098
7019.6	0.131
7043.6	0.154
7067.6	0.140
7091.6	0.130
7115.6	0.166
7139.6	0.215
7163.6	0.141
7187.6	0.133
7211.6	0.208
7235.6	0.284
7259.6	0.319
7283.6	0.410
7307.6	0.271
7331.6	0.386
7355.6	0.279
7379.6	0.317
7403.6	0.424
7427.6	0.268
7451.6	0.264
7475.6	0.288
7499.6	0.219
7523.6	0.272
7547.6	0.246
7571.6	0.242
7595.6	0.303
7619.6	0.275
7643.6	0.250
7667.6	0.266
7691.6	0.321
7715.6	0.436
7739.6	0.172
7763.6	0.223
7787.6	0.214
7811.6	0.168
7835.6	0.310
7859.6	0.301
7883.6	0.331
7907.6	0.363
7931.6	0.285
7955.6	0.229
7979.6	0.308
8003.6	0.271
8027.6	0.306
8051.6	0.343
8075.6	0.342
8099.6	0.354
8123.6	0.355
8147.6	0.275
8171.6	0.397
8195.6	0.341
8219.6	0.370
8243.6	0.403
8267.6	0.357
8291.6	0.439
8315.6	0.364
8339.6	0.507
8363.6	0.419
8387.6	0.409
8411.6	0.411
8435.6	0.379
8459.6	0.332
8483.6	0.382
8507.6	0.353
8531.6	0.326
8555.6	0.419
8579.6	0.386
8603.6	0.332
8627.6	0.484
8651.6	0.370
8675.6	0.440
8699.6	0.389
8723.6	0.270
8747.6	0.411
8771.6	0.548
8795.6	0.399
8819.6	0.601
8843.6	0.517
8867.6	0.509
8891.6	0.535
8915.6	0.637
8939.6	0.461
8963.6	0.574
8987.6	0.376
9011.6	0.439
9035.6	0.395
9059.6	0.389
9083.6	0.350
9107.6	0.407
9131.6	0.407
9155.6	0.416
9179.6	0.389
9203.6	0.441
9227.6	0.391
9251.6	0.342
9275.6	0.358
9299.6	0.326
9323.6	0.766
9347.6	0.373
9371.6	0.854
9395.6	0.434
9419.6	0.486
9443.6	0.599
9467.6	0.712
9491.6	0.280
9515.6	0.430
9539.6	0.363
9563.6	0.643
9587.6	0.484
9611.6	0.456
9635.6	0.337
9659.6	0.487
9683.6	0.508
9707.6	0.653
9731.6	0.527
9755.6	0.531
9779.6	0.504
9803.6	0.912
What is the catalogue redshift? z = 0.811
